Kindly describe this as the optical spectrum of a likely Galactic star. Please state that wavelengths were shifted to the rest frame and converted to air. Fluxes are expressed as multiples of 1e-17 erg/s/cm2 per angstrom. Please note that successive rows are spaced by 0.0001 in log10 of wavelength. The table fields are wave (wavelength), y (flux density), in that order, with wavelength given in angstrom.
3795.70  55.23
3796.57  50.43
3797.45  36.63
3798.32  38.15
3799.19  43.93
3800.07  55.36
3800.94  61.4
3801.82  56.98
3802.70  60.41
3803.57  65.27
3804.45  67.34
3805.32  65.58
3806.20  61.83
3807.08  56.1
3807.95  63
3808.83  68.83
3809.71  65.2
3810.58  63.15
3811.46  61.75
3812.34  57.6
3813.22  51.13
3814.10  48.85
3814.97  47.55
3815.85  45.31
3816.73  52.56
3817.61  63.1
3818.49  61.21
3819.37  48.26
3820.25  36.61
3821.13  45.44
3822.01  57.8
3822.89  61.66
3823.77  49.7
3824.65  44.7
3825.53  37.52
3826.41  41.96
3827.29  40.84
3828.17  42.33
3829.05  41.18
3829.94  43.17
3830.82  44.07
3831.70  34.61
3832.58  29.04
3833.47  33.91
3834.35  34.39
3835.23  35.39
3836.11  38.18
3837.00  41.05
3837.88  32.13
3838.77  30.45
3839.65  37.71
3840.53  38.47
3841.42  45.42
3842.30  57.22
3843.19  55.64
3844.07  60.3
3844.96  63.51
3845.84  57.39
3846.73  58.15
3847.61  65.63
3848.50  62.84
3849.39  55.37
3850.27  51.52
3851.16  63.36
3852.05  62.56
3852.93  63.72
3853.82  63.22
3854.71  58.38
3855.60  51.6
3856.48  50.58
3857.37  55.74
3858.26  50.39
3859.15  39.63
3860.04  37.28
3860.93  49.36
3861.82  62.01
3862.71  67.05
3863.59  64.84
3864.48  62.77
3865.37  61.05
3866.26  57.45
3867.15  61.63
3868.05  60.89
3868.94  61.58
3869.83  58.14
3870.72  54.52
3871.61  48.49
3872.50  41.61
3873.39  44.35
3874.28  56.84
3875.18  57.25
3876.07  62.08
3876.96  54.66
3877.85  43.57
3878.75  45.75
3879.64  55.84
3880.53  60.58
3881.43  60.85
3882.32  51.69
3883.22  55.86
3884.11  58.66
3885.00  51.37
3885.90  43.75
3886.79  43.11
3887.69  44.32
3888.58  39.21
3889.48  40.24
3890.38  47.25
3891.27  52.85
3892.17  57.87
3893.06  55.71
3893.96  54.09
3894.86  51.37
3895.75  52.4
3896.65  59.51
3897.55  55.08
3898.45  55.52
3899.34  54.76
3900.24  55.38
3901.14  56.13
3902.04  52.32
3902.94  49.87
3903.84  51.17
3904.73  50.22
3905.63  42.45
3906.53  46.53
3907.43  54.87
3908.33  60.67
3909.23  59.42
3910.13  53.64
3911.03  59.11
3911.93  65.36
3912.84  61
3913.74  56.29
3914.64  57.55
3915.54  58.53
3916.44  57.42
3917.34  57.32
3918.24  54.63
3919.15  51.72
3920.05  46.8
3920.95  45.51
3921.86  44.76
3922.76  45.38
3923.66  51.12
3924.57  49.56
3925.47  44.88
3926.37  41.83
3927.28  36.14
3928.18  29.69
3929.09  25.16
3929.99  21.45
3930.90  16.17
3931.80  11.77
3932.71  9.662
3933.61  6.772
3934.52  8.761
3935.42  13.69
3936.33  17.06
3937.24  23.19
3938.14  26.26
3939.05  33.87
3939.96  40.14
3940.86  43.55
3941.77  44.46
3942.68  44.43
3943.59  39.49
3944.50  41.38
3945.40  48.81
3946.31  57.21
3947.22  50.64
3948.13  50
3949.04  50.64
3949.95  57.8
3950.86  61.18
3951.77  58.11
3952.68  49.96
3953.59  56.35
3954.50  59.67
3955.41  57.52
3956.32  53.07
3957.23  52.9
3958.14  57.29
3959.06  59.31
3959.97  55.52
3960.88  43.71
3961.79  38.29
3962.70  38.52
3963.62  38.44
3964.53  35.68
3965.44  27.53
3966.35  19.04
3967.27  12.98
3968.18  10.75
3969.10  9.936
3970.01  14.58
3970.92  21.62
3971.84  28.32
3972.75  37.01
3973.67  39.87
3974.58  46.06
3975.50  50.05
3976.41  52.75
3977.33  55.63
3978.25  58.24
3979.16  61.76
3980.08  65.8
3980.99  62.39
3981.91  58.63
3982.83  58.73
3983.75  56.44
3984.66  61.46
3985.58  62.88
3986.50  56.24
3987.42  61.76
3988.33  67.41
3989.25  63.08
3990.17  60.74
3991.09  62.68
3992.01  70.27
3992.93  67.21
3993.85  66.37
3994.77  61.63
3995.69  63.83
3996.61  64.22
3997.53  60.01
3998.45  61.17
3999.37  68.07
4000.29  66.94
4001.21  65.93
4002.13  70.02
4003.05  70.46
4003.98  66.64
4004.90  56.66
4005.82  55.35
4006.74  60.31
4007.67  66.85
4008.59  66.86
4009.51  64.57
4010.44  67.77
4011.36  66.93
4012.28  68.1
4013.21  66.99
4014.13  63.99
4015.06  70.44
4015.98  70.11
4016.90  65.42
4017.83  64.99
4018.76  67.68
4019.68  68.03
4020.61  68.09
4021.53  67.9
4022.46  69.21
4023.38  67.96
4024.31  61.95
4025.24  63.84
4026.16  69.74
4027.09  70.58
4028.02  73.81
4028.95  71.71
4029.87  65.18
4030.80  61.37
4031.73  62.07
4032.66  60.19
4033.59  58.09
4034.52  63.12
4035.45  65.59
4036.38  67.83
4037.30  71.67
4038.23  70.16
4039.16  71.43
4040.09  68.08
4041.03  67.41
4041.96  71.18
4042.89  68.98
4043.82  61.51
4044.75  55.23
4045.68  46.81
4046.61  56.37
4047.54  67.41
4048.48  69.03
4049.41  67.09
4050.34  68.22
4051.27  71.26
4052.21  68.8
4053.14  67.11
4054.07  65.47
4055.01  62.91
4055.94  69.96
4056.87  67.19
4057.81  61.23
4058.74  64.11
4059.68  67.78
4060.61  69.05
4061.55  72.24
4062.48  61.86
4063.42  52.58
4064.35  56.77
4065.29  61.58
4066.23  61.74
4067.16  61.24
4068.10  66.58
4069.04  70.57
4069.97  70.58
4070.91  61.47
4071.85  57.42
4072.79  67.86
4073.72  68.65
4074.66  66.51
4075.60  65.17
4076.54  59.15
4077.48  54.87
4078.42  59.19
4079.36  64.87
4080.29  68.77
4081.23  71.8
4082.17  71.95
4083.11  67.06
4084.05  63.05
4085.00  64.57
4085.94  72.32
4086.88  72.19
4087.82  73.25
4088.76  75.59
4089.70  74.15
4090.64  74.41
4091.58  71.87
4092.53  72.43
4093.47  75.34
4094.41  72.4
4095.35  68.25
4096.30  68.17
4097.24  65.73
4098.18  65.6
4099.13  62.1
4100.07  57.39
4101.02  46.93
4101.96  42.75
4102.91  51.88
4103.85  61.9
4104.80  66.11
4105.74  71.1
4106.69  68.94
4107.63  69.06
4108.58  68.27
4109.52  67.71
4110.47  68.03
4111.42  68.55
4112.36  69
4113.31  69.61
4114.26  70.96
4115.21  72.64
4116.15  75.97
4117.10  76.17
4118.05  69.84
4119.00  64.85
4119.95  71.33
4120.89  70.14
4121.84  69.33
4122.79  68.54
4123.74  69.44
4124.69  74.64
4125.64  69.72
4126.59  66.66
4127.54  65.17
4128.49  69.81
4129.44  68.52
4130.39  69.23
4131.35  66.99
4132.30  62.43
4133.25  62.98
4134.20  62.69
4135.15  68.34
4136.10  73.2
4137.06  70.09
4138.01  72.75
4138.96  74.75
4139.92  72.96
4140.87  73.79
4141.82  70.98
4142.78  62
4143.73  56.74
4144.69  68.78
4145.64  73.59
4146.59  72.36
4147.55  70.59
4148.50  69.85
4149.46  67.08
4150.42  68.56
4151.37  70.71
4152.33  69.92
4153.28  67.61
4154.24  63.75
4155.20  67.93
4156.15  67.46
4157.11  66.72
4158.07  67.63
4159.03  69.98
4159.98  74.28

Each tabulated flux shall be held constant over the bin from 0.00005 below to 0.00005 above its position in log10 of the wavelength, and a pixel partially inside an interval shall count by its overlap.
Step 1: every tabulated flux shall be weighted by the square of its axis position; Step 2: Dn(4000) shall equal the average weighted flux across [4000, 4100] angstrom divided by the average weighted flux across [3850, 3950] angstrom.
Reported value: 1.47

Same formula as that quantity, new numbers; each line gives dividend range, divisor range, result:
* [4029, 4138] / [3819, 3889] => 1.47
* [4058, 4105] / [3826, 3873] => 1.45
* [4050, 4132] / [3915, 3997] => 1.58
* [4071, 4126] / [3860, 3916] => 1.38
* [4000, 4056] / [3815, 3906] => 1.41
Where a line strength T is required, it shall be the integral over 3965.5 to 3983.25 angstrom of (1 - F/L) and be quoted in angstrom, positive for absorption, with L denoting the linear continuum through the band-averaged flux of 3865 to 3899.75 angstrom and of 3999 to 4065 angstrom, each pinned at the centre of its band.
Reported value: 6.14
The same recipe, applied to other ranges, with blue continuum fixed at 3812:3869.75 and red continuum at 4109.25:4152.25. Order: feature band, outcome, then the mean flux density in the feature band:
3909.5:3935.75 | 6.9 angstrom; 41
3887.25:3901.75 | 0.6 angstrom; 52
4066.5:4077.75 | 0.2 angstrom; 64.3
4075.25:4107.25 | 0.4 angstrom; 65.9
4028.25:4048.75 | -0.4 angstrom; 64.6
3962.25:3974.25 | 6.7 angstrom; 25.9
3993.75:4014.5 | -1.2 angstrom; 64.8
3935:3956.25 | 4.7 angstrom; 44.8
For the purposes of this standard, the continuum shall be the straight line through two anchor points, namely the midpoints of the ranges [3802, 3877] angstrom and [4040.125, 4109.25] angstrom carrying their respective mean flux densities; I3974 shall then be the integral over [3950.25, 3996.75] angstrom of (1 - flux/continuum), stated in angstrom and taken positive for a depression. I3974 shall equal 7.7 angstrom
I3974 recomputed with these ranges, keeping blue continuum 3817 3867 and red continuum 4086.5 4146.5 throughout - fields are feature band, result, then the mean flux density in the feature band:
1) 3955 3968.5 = 4.1 angstrom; 40.3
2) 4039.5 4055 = -0.3 angstrom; 65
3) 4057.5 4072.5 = 0.3 angstrom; 63.6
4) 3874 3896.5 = 0.4 angstrom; 51.9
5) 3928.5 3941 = 7.9 angstrom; 20.8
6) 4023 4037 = -0.7 angstrom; 65.6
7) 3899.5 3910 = 0.3 angstrom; 52.7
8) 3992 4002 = -0.8 angstrom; 65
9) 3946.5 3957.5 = 0.5 angstrom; 54.9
